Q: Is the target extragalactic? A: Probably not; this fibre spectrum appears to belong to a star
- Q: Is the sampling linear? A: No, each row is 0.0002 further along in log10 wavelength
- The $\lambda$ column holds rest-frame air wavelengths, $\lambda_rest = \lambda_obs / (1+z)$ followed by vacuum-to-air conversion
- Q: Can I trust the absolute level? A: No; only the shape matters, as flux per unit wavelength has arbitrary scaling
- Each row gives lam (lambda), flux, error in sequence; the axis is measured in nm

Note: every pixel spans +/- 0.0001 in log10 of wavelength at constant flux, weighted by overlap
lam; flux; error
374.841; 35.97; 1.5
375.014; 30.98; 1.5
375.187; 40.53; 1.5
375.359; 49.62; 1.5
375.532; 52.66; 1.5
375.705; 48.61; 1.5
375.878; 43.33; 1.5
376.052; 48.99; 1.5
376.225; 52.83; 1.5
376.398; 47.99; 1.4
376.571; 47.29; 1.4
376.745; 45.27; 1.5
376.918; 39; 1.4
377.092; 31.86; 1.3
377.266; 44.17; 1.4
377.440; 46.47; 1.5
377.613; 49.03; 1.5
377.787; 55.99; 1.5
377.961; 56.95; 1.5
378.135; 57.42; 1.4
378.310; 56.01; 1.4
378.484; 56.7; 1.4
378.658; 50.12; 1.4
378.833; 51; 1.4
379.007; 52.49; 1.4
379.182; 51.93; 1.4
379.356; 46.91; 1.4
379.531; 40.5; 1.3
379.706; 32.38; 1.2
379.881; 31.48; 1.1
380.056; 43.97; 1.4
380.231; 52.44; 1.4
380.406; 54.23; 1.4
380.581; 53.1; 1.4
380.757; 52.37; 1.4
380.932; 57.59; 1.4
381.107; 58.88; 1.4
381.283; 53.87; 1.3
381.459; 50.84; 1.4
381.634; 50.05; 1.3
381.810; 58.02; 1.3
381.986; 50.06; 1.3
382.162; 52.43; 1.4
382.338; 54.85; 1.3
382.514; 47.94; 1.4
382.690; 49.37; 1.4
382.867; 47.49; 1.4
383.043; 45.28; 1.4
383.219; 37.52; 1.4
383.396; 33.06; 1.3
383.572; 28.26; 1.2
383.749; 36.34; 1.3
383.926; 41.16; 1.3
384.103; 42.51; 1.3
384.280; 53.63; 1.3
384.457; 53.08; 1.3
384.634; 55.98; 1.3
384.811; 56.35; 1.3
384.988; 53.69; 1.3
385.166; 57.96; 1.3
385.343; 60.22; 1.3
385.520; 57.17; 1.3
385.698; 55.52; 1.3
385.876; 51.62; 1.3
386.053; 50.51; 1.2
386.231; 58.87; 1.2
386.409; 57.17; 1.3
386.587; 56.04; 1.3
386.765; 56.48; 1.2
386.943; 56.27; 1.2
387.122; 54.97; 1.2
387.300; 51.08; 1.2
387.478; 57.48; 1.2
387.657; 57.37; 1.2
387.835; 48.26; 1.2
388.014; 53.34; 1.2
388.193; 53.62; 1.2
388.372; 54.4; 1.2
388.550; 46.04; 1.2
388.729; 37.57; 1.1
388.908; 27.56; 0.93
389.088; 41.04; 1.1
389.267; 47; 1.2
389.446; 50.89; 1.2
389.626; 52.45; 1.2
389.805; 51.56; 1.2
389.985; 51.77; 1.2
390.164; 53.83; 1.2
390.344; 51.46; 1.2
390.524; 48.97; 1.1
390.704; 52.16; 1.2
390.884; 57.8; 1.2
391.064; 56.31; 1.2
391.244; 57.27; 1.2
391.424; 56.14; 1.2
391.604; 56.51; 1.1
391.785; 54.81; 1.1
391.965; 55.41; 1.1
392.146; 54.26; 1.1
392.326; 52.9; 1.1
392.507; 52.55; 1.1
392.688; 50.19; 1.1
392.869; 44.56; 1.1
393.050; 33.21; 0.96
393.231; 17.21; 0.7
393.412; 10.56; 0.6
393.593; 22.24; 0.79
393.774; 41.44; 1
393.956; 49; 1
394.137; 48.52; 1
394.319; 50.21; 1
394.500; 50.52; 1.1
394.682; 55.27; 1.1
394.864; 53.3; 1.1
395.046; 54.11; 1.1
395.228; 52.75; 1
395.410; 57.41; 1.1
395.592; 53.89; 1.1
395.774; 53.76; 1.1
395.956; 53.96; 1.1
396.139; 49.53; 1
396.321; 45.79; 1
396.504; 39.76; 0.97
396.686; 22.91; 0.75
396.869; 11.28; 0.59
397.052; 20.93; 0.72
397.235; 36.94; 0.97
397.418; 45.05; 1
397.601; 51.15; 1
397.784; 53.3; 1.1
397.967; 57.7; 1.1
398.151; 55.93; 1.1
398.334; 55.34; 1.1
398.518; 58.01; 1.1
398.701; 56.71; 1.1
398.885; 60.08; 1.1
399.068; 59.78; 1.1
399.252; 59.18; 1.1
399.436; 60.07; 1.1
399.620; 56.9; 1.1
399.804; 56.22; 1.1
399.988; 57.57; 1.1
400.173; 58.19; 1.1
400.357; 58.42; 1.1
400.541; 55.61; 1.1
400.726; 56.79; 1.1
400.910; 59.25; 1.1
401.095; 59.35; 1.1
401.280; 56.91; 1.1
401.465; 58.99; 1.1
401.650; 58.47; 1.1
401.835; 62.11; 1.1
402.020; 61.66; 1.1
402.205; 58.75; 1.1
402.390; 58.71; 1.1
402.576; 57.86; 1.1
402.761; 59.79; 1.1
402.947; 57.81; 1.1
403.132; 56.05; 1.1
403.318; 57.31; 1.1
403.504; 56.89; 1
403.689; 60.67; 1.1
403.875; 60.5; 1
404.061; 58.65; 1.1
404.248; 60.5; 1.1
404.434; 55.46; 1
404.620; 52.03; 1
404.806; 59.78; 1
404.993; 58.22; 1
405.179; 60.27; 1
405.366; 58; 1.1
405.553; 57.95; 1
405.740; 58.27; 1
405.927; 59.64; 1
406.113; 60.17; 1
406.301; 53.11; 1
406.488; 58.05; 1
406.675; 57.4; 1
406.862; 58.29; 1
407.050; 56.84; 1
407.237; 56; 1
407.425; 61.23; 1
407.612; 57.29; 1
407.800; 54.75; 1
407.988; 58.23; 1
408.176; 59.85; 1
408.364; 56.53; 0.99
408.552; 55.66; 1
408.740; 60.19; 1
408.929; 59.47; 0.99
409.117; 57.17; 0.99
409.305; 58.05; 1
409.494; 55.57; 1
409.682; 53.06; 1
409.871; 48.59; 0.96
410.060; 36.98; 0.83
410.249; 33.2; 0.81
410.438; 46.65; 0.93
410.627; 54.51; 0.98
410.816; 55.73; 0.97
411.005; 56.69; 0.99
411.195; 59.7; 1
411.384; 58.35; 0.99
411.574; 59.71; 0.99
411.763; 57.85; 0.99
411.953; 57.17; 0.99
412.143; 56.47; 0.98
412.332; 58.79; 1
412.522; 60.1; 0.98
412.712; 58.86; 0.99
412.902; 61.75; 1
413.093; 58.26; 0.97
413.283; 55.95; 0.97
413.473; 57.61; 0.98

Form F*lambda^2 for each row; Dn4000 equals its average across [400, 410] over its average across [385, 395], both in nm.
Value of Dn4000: 1.3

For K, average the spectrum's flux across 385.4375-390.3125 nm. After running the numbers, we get 51.5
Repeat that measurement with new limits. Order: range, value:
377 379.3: 50.7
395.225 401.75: 51.8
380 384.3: 48.1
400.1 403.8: 58.5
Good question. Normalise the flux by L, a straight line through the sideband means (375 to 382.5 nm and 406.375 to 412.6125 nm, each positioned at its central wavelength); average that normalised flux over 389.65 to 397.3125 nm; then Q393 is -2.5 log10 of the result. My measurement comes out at 0.13 mag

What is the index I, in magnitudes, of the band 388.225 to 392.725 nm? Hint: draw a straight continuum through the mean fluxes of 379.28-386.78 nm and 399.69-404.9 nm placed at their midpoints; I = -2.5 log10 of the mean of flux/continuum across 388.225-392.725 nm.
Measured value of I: 0.04 mag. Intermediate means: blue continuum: 49.7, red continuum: 58.2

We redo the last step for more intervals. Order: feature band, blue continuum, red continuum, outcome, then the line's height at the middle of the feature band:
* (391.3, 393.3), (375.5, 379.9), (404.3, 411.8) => 0.07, 51.7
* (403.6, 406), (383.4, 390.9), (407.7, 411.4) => -0.10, 53.2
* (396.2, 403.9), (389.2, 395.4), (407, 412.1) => -0.04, 51.4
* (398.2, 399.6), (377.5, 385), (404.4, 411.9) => -0.09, 53.5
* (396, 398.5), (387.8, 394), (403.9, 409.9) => 0.20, 51.1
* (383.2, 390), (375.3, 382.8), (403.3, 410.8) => 0.03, 51.2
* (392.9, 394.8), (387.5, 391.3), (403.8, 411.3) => 0.32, 51.5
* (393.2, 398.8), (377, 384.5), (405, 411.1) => 0.16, 52.2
